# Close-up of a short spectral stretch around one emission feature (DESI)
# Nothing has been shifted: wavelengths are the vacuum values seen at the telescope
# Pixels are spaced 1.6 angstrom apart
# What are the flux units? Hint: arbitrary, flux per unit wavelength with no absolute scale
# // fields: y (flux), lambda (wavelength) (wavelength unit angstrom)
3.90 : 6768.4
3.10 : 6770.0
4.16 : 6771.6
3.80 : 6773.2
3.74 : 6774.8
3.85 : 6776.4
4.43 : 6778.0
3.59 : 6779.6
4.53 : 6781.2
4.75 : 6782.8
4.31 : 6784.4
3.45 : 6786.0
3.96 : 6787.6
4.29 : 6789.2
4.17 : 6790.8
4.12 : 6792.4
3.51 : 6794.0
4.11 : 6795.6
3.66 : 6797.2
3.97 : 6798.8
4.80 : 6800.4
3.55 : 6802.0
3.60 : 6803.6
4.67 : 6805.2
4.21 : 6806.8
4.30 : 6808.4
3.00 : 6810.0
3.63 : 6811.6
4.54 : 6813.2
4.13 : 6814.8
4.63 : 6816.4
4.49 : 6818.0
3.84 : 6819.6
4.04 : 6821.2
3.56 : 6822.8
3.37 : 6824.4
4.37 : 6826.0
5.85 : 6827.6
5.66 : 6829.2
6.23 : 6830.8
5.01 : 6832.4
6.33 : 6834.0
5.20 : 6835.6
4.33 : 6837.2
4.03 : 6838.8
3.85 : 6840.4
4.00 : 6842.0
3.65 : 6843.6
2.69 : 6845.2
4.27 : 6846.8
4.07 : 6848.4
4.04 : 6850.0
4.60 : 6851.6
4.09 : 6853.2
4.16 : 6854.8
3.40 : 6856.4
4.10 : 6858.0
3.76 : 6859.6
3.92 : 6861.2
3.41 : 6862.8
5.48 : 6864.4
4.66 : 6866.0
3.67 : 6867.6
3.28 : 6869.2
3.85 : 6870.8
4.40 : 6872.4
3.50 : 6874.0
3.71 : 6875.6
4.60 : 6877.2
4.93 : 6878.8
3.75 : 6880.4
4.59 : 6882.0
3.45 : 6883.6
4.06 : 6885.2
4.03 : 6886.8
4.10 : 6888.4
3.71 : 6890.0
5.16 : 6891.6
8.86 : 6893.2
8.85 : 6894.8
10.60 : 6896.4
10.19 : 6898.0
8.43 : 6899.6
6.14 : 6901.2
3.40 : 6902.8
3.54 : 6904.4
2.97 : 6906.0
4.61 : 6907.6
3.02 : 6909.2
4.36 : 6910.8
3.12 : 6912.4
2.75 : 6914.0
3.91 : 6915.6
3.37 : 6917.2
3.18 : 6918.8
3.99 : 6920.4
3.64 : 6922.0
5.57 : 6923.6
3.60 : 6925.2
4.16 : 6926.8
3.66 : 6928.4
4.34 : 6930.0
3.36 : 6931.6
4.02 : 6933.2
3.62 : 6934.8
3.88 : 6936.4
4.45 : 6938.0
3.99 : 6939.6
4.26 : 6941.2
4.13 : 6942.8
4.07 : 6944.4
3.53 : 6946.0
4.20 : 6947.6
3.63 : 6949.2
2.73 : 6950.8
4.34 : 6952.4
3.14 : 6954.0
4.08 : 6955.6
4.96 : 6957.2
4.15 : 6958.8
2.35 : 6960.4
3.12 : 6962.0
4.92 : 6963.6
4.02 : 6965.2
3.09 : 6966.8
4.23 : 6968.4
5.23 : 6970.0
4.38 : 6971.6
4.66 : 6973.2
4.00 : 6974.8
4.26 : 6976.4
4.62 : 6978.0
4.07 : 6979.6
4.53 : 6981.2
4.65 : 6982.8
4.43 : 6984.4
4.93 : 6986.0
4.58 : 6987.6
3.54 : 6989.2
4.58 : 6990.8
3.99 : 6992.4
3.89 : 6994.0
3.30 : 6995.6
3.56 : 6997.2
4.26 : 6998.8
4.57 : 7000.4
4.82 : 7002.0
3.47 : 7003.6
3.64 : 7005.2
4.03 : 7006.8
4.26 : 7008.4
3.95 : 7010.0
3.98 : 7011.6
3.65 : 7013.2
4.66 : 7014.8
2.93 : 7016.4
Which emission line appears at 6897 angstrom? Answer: [O III]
